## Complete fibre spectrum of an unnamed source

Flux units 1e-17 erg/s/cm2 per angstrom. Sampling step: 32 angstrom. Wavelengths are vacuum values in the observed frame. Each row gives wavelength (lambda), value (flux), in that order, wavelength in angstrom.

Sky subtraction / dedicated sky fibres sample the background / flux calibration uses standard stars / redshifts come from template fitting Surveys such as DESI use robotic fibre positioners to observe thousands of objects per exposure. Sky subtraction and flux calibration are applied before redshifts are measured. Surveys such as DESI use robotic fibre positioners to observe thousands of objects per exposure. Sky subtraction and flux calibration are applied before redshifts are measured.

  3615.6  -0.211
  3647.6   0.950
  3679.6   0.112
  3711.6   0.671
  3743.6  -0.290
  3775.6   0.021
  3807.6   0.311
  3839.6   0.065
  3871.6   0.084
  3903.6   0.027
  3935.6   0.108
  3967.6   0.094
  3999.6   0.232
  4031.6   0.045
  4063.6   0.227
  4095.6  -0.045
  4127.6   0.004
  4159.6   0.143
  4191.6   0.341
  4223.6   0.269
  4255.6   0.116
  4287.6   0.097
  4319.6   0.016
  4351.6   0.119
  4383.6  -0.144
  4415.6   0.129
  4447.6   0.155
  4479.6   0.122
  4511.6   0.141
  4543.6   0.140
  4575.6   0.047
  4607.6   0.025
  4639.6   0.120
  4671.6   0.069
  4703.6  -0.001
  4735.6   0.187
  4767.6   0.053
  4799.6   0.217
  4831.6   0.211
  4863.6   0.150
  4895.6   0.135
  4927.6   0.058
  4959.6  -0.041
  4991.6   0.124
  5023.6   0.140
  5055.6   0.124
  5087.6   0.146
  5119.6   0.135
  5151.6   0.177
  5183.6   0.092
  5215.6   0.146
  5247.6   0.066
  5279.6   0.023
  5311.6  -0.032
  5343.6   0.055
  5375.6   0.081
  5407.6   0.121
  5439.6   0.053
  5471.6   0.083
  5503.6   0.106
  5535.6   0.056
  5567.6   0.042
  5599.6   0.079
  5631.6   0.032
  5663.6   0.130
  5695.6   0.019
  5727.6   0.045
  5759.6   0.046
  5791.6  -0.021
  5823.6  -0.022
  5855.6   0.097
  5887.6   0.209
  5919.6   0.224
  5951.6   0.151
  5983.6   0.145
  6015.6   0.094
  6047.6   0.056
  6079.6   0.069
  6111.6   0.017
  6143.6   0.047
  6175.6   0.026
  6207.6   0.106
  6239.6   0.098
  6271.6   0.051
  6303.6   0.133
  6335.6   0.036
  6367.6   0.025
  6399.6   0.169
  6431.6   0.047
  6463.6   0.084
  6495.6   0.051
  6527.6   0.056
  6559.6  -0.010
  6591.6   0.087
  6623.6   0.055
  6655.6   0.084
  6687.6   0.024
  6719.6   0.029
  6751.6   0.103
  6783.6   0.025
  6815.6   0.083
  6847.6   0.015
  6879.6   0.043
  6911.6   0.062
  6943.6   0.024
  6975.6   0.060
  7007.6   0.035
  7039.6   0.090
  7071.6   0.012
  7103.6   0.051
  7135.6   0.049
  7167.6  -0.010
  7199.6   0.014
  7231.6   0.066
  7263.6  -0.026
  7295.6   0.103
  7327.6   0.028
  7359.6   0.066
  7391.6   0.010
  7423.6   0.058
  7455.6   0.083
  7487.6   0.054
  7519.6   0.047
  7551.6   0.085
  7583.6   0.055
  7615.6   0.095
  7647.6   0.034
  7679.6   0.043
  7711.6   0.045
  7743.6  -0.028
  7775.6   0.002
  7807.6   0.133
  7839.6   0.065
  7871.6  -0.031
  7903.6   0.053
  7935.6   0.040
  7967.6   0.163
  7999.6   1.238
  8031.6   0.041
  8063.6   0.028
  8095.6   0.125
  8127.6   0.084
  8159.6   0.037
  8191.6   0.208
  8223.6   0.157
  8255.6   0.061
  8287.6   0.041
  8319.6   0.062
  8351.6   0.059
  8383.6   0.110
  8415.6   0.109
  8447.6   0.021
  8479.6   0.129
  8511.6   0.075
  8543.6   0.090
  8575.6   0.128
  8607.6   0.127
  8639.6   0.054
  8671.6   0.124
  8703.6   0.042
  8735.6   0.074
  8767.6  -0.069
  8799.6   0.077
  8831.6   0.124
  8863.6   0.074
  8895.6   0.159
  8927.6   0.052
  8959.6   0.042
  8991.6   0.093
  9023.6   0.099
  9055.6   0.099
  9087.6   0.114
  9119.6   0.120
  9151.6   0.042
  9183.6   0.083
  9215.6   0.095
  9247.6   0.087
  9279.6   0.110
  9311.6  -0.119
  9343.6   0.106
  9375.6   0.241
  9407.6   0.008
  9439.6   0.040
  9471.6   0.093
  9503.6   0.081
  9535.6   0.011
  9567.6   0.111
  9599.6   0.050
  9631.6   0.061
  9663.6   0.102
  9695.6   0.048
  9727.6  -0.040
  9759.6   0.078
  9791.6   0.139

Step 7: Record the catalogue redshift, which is 1.201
